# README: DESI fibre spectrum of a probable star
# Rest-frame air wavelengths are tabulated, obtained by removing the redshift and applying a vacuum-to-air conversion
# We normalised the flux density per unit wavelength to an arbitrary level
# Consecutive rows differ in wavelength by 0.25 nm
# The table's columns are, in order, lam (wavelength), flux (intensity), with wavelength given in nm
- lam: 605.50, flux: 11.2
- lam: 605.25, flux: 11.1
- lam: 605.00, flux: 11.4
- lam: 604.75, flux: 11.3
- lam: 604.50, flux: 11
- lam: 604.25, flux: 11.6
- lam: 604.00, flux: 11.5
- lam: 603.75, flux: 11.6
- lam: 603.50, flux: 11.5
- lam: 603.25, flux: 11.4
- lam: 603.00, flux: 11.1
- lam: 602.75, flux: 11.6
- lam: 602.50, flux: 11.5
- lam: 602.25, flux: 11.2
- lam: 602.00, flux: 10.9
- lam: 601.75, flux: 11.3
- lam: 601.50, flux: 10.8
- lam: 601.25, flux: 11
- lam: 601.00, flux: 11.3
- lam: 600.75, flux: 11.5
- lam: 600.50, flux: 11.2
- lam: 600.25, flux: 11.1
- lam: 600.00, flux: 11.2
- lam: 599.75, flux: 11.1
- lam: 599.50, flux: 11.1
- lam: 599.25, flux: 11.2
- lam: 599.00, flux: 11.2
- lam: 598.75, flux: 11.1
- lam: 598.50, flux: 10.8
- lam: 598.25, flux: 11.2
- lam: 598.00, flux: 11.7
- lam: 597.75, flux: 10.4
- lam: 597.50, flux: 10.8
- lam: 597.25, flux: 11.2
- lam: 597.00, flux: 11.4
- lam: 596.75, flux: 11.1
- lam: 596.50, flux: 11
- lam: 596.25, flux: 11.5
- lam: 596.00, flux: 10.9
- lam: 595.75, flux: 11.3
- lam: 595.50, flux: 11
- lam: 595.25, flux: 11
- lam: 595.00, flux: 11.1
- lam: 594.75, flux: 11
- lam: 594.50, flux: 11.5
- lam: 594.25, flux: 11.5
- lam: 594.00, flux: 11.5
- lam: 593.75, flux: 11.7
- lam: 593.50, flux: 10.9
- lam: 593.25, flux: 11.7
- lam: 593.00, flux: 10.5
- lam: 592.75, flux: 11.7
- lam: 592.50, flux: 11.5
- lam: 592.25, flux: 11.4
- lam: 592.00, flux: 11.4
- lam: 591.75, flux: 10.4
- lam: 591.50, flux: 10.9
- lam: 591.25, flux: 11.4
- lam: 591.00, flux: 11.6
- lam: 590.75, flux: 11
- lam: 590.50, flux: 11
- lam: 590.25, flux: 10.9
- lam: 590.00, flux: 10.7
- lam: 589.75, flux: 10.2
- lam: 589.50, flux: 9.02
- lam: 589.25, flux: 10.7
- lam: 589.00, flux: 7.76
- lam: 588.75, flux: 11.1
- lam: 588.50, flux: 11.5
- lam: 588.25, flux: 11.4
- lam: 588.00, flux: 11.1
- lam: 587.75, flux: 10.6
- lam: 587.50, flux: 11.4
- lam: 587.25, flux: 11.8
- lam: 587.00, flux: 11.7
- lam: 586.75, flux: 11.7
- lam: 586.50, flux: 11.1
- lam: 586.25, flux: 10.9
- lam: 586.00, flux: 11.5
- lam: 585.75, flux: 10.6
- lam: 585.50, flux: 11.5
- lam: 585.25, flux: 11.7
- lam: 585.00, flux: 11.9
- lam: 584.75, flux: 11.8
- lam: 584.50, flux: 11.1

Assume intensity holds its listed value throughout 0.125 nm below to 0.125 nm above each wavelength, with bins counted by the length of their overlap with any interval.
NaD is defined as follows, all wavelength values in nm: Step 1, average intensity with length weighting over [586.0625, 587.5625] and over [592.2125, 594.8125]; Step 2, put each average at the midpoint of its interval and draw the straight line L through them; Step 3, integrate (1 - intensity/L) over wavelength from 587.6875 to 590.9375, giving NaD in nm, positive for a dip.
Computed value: 0.24 nm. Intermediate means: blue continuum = 11.4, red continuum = 11.4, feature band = 10.6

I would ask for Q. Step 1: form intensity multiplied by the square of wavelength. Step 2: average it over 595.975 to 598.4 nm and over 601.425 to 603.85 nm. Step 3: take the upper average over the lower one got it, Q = 1.03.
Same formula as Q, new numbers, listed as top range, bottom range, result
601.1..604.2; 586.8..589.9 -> 1.11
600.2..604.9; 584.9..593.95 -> 1.07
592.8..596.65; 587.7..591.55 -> 1.07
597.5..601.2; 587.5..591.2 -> 1.08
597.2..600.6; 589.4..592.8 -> 1.04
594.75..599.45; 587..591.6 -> 1.05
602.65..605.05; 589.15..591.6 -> 1.11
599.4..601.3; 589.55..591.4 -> 1.06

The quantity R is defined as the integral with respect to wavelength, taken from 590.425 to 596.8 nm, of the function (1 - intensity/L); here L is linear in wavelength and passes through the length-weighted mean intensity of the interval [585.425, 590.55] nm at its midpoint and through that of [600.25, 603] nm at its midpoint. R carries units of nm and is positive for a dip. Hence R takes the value -0.12 nm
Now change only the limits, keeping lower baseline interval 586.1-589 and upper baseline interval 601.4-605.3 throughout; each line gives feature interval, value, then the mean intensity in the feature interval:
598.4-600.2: 0.03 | 11.1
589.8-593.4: 0.02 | 11.1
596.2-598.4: 0.02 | 11.1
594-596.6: 0.01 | 11.2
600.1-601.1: 0.00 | 11.3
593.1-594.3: -0.02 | 11.4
